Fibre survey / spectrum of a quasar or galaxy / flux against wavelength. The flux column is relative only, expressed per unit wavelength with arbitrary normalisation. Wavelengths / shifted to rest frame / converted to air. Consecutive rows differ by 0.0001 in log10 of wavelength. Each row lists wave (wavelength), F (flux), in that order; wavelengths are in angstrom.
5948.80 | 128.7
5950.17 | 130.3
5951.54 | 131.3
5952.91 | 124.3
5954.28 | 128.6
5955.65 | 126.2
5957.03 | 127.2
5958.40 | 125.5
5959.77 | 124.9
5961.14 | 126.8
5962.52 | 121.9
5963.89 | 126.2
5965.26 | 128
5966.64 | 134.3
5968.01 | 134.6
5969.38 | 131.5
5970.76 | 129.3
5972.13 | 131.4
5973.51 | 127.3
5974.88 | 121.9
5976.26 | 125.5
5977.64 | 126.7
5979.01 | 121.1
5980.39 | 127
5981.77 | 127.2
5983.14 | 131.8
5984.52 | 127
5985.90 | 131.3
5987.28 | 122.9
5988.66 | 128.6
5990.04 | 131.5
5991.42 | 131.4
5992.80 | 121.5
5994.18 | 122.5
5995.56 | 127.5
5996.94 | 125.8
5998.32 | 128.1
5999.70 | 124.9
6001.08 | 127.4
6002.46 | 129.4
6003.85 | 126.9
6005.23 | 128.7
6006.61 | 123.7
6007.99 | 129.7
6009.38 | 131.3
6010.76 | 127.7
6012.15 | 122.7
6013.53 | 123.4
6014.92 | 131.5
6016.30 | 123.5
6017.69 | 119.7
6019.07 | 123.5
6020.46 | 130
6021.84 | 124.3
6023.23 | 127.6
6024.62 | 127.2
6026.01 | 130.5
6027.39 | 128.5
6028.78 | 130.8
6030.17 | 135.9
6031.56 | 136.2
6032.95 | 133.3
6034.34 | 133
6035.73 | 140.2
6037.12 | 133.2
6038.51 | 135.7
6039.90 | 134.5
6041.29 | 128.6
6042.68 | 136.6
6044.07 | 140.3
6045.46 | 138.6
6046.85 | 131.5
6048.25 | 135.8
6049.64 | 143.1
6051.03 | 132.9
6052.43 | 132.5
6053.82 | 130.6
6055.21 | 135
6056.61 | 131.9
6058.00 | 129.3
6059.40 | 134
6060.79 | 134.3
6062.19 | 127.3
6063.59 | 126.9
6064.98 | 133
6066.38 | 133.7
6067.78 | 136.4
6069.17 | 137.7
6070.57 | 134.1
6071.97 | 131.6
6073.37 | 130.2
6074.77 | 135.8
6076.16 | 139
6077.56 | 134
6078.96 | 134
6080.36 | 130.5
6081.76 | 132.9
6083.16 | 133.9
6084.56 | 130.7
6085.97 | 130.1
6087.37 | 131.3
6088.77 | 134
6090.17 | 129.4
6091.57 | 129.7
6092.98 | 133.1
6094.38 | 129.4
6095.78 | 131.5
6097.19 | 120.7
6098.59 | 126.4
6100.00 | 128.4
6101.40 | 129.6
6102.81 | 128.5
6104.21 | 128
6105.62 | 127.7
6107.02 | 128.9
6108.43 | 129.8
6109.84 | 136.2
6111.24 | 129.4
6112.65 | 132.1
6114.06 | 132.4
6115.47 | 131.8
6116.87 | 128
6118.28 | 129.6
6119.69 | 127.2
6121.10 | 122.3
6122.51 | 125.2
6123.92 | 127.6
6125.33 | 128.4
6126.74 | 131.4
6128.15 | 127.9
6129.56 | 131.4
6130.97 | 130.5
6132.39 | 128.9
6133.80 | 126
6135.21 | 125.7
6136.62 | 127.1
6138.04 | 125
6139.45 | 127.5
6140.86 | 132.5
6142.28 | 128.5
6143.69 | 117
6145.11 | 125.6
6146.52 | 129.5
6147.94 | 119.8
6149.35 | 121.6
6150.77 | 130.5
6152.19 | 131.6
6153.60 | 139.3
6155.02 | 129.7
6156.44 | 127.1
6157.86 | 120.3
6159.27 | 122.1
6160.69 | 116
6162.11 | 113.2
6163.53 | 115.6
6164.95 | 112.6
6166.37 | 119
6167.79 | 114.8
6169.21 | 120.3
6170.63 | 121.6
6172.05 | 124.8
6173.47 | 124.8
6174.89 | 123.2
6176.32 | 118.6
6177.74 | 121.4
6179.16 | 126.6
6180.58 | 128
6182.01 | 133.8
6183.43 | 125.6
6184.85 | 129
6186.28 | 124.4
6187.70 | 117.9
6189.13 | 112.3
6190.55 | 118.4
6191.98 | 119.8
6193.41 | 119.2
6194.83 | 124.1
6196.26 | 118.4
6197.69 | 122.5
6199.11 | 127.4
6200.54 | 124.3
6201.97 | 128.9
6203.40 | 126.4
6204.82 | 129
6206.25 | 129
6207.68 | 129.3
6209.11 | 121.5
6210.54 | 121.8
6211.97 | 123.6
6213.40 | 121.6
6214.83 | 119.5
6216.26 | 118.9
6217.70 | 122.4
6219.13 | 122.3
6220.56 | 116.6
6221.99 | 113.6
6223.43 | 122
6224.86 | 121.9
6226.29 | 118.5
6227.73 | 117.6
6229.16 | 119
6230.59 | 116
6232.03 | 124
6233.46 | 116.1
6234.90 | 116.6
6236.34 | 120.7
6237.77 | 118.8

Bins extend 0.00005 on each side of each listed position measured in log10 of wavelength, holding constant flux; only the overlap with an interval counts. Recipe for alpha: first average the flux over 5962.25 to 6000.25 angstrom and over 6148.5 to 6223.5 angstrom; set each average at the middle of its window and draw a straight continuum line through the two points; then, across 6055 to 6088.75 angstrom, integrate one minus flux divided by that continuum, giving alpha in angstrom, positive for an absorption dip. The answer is -2.0 angstrom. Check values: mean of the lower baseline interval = 128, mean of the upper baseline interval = 123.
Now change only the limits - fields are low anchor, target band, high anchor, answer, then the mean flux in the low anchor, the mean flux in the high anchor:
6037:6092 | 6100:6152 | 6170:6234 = 0.16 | 133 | 122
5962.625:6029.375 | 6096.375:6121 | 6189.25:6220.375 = -0.78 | 127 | 123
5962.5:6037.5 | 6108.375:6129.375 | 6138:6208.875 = -0.70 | 128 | 124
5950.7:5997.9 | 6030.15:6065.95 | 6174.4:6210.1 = -2.20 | 127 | 124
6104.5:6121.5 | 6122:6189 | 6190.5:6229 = 0.87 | 130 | 122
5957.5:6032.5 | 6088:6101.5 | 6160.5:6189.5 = -0.56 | 128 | 121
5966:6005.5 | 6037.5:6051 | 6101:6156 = -0.83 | 128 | 128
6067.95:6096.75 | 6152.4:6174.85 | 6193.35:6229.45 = 0.80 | 133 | 122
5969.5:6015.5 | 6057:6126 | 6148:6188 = -3.17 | 127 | 123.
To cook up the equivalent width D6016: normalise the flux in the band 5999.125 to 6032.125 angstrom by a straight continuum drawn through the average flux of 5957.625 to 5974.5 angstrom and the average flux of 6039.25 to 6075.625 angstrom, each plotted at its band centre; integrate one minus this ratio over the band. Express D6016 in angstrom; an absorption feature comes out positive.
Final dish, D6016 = 0.9 angstrom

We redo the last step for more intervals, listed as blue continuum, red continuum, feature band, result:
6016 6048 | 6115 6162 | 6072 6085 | -0.4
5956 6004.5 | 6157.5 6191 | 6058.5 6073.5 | -1.0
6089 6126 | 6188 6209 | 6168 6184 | 0.1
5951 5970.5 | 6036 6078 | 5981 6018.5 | 1.0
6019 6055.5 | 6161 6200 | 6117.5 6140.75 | -0.4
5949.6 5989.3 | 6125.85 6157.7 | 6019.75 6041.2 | -0.7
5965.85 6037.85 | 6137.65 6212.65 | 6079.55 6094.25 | -0.6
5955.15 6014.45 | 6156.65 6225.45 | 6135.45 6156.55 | -0.8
